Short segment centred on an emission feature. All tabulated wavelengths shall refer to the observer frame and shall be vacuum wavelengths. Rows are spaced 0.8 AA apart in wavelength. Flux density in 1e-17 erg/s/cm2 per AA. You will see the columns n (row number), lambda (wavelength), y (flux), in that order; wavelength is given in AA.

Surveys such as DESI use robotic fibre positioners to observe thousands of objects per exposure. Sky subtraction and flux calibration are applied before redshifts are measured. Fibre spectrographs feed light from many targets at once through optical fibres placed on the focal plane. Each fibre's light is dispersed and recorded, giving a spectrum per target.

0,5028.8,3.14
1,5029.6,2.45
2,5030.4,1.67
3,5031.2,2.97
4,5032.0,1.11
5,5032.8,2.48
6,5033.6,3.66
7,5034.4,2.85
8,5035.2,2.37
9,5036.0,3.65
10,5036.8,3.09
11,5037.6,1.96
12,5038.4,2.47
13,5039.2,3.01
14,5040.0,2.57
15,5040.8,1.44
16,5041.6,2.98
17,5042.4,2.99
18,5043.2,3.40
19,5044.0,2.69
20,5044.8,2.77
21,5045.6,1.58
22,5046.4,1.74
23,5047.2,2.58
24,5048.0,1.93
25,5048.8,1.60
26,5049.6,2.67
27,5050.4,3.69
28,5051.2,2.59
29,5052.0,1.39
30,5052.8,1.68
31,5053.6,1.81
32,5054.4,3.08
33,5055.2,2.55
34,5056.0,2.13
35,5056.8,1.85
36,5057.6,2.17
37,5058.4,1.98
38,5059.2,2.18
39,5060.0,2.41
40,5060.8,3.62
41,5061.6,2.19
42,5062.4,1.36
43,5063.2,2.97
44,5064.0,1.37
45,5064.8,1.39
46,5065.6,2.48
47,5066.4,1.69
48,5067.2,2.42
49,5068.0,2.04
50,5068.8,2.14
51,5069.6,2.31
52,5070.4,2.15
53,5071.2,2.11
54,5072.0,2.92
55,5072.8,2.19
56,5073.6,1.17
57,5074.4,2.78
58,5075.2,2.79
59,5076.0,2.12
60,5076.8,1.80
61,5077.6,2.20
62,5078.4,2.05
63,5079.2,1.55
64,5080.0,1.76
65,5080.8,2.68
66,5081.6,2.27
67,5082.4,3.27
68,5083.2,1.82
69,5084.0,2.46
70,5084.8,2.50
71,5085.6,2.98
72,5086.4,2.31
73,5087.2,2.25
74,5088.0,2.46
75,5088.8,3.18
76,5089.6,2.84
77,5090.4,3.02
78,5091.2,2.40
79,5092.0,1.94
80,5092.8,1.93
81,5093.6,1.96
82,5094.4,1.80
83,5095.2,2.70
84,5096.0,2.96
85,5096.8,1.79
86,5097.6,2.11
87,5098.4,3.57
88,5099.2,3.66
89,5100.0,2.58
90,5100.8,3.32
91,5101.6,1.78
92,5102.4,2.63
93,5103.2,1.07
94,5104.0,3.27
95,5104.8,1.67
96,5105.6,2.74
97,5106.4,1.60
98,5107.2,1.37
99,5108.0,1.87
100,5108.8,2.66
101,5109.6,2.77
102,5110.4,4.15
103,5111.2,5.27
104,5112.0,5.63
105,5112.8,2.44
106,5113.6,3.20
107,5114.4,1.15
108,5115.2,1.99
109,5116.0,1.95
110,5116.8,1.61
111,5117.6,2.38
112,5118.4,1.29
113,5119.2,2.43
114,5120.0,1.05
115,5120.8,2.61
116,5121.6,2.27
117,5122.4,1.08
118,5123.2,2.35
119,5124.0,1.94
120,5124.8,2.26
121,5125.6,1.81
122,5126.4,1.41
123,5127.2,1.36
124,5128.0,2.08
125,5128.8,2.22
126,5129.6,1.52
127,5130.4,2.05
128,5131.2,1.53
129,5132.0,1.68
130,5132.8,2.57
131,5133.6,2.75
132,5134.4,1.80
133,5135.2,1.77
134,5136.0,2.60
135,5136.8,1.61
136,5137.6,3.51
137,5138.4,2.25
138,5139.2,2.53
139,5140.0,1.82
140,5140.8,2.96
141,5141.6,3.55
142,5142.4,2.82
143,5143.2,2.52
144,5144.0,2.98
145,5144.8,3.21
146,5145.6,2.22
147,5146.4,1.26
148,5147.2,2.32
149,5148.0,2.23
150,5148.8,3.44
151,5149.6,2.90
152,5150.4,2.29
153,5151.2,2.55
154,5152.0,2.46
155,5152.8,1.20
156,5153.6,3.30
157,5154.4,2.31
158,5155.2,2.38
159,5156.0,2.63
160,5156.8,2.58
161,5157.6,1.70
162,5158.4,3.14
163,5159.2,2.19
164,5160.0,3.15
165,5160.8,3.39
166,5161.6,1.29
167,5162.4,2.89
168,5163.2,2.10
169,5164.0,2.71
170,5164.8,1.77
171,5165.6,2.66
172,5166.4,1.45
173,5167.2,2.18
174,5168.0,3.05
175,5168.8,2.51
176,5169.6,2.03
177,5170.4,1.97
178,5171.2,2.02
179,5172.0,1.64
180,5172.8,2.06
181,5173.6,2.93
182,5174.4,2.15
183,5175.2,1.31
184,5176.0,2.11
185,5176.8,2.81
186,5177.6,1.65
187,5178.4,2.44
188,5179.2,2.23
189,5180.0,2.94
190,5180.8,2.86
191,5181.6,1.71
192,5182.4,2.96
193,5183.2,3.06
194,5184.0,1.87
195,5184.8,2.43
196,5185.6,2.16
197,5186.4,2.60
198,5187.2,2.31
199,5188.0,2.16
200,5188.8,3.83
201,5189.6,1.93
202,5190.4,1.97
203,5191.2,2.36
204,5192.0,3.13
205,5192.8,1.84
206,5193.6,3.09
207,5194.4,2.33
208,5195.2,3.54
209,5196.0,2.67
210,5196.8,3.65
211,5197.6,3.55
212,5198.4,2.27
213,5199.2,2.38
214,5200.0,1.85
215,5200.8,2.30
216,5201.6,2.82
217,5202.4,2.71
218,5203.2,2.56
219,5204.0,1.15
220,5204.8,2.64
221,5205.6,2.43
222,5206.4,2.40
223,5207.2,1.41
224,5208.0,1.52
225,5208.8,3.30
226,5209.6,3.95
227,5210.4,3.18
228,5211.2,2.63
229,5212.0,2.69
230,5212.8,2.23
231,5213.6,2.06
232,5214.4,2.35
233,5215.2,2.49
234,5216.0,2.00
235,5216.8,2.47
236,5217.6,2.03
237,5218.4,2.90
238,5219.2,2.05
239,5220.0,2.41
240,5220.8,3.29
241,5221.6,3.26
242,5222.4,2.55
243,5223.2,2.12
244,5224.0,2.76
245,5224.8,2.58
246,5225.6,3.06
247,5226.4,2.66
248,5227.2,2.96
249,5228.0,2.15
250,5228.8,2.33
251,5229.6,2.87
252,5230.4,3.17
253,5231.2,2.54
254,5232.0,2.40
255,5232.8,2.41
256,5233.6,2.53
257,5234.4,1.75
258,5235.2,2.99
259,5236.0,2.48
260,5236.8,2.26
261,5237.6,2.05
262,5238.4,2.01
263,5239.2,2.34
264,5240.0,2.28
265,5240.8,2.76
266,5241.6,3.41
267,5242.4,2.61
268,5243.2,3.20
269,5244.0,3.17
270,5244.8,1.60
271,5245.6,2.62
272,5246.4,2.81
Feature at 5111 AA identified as H-gamma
